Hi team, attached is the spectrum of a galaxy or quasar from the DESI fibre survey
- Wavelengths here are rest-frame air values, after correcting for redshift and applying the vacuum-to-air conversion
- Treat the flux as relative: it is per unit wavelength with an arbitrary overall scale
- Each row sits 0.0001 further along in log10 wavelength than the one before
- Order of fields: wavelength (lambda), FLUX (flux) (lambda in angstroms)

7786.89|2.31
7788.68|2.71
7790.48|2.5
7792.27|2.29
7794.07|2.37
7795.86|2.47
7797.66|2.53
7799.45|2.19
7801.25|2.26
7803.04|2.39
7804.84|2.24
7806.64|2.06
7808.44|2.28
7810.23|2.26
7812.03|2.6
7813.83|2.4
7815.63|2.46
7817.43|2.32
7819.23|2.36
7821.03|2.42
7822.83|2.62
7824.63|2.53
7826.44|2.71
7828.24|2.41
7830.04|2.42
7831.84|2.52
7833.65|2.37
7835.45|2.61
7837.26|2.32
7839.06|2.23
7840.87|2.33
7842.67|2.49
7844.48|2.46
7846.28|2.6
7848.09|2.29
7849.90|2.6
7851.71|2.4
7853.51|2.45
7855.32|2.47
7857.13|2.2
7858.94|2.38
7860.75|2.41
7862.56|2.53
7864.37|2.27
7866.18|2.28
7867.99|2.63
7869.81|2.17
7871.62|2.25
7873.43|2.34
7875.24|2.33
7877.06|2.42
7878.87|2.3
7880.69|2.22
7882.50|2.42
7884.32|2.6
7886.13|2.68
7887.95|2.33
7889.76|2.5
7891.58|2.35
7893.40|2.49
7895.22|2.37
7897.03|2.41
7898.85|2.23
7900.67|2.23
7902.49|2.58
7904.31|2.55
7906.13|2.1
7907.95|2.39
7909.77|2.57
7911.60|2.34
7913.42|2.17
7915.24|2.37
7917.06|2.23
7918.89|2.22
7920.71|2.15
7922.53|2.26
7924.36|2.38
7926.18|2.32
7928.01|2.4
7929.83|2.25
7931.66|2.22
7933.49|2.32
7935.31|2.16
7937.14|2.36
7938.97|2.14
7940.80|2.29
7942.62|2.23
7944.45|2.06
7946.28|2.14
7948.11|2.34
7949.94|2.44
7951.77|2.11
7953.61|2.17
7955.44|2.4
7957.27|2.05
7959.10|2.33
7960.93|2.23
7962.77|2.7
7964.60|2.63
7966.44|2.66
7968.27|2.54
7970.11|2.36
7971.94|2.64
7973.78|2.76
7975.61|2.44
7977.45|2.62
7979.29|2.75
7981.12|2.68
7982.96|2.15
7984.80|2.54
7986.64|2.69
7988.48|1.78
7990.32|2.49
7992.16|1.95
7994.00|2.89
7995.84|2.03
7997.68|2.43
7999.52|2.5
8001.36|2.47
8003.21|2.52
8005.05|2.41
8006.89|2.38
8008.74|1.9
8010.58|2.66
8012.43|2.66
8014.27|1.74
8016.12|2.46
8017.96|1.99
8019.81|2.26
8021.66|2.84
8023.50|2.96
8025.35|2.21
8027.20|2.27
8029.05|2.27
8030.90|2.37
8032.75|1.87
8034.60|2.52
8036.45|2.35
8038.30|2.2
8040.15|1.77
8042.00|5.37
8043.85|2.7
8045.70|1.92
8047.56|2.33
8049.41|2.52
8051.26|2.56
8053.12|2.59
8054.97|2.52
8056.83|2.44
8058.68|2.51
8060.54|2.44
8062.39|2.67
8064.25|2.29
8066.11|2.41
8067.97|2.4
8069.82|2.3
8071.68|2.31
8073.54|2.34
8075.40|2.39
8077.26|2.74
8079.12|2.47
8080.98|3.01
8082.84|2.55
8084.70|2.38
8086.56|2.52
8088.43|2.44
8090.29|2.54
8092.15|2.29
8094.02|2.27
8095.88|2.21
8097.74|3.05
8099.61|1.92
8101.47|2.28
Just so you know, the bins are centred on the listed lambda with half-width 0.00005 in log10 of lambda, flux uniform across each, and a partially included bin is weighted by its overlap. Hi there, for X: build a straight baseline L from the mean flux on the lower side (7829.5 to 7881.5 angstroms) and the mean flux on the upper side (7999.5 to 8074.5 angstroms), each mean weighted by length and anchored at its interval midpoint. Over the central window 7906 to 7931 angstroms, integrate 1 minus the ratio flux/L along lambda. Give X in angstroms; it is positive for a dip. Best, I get 1.1 angstroms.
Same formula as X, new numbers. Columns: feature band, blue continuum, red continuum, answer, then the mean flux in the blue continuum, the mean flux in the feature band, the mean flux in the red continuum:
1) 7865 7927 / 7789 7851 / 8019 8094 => 2.0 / 2.41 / 2.36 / 2.49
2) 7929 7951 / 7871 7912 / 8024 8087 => 1.6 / 2.39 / 2.25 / 2.49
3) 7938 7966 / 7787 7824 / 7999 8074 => 1.5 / 2.39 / 2.29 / 2.44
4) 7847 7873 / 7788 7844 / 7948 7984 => 0.4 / 2.41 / 2.38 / 2.45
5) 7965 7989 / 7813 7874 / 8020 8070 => -0.5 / 2.42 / 2.52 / 2.5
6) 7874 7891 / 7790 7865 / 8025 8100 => 0.0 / 2.41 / 2.42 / 2.47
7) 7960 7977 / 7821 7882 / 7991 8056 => -0.9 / 2.41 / 2.55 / 2.44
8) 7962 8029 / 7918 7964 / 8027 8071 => -1.8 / 2.27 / 2.44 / 2.49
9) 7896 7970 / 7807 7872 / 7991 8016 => 2.0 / 2.42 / 2.32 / 2.35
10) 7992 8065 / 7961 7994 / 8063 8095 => 0.7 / 2.5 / 2.45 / 2.45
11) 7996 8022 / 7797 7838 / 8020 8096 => 1.3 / 2.4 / 2.35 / 2.49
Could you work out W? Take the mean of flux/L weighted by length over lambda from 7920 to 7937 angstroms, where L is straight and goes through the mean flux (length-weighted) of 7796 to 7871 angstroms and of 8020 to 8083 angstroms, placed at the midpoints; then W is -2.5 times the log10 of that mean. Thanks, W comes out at 0.08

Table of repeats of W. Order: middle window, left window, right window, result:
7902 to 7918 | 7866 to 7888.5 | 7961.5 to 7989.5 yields 0.03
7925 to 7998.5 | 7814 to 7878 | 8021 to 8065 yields 0.05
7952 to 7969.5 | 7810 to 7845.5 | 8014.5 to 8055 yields 0.03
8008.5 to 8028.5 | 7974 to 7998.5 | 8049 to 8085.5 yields 0.04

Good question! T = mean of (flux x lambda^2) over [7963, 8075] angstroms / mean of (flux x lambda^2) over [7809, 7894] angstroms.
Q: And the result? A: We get 1.06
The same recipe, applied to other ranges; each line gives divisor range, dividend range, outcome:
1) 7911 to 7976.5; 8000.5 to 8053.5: 1.07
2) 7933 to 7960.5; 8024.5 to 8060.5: 1.14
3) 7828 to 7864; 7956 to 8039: 1.03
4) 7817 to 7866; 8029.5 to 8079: 1.08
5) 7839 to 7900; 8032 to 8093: 1.10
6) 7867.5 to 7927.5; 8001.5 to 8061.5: 1.08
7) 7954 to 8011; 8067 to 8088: 1.05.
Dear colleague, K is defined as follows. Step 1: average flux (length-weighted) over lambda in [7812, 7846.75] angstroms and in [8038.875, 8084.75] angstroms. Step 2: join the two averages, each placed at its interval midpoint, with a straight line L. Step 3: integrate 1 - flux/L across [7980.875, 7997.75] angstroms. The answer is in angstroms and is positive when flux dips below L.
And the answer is 1.2 angstroms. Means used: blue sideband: 2.45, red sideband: 2.56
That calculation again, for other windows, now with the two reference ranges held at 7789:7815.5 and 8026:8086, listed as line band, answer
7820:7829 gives -0.64 angstroms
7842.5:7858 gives -0.36 angstroms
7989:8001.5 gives 0.46 angstroms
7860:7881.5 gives 0.43 angstroms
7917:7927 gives 0.66 angstroms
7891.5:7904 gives 0.09 angstroms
